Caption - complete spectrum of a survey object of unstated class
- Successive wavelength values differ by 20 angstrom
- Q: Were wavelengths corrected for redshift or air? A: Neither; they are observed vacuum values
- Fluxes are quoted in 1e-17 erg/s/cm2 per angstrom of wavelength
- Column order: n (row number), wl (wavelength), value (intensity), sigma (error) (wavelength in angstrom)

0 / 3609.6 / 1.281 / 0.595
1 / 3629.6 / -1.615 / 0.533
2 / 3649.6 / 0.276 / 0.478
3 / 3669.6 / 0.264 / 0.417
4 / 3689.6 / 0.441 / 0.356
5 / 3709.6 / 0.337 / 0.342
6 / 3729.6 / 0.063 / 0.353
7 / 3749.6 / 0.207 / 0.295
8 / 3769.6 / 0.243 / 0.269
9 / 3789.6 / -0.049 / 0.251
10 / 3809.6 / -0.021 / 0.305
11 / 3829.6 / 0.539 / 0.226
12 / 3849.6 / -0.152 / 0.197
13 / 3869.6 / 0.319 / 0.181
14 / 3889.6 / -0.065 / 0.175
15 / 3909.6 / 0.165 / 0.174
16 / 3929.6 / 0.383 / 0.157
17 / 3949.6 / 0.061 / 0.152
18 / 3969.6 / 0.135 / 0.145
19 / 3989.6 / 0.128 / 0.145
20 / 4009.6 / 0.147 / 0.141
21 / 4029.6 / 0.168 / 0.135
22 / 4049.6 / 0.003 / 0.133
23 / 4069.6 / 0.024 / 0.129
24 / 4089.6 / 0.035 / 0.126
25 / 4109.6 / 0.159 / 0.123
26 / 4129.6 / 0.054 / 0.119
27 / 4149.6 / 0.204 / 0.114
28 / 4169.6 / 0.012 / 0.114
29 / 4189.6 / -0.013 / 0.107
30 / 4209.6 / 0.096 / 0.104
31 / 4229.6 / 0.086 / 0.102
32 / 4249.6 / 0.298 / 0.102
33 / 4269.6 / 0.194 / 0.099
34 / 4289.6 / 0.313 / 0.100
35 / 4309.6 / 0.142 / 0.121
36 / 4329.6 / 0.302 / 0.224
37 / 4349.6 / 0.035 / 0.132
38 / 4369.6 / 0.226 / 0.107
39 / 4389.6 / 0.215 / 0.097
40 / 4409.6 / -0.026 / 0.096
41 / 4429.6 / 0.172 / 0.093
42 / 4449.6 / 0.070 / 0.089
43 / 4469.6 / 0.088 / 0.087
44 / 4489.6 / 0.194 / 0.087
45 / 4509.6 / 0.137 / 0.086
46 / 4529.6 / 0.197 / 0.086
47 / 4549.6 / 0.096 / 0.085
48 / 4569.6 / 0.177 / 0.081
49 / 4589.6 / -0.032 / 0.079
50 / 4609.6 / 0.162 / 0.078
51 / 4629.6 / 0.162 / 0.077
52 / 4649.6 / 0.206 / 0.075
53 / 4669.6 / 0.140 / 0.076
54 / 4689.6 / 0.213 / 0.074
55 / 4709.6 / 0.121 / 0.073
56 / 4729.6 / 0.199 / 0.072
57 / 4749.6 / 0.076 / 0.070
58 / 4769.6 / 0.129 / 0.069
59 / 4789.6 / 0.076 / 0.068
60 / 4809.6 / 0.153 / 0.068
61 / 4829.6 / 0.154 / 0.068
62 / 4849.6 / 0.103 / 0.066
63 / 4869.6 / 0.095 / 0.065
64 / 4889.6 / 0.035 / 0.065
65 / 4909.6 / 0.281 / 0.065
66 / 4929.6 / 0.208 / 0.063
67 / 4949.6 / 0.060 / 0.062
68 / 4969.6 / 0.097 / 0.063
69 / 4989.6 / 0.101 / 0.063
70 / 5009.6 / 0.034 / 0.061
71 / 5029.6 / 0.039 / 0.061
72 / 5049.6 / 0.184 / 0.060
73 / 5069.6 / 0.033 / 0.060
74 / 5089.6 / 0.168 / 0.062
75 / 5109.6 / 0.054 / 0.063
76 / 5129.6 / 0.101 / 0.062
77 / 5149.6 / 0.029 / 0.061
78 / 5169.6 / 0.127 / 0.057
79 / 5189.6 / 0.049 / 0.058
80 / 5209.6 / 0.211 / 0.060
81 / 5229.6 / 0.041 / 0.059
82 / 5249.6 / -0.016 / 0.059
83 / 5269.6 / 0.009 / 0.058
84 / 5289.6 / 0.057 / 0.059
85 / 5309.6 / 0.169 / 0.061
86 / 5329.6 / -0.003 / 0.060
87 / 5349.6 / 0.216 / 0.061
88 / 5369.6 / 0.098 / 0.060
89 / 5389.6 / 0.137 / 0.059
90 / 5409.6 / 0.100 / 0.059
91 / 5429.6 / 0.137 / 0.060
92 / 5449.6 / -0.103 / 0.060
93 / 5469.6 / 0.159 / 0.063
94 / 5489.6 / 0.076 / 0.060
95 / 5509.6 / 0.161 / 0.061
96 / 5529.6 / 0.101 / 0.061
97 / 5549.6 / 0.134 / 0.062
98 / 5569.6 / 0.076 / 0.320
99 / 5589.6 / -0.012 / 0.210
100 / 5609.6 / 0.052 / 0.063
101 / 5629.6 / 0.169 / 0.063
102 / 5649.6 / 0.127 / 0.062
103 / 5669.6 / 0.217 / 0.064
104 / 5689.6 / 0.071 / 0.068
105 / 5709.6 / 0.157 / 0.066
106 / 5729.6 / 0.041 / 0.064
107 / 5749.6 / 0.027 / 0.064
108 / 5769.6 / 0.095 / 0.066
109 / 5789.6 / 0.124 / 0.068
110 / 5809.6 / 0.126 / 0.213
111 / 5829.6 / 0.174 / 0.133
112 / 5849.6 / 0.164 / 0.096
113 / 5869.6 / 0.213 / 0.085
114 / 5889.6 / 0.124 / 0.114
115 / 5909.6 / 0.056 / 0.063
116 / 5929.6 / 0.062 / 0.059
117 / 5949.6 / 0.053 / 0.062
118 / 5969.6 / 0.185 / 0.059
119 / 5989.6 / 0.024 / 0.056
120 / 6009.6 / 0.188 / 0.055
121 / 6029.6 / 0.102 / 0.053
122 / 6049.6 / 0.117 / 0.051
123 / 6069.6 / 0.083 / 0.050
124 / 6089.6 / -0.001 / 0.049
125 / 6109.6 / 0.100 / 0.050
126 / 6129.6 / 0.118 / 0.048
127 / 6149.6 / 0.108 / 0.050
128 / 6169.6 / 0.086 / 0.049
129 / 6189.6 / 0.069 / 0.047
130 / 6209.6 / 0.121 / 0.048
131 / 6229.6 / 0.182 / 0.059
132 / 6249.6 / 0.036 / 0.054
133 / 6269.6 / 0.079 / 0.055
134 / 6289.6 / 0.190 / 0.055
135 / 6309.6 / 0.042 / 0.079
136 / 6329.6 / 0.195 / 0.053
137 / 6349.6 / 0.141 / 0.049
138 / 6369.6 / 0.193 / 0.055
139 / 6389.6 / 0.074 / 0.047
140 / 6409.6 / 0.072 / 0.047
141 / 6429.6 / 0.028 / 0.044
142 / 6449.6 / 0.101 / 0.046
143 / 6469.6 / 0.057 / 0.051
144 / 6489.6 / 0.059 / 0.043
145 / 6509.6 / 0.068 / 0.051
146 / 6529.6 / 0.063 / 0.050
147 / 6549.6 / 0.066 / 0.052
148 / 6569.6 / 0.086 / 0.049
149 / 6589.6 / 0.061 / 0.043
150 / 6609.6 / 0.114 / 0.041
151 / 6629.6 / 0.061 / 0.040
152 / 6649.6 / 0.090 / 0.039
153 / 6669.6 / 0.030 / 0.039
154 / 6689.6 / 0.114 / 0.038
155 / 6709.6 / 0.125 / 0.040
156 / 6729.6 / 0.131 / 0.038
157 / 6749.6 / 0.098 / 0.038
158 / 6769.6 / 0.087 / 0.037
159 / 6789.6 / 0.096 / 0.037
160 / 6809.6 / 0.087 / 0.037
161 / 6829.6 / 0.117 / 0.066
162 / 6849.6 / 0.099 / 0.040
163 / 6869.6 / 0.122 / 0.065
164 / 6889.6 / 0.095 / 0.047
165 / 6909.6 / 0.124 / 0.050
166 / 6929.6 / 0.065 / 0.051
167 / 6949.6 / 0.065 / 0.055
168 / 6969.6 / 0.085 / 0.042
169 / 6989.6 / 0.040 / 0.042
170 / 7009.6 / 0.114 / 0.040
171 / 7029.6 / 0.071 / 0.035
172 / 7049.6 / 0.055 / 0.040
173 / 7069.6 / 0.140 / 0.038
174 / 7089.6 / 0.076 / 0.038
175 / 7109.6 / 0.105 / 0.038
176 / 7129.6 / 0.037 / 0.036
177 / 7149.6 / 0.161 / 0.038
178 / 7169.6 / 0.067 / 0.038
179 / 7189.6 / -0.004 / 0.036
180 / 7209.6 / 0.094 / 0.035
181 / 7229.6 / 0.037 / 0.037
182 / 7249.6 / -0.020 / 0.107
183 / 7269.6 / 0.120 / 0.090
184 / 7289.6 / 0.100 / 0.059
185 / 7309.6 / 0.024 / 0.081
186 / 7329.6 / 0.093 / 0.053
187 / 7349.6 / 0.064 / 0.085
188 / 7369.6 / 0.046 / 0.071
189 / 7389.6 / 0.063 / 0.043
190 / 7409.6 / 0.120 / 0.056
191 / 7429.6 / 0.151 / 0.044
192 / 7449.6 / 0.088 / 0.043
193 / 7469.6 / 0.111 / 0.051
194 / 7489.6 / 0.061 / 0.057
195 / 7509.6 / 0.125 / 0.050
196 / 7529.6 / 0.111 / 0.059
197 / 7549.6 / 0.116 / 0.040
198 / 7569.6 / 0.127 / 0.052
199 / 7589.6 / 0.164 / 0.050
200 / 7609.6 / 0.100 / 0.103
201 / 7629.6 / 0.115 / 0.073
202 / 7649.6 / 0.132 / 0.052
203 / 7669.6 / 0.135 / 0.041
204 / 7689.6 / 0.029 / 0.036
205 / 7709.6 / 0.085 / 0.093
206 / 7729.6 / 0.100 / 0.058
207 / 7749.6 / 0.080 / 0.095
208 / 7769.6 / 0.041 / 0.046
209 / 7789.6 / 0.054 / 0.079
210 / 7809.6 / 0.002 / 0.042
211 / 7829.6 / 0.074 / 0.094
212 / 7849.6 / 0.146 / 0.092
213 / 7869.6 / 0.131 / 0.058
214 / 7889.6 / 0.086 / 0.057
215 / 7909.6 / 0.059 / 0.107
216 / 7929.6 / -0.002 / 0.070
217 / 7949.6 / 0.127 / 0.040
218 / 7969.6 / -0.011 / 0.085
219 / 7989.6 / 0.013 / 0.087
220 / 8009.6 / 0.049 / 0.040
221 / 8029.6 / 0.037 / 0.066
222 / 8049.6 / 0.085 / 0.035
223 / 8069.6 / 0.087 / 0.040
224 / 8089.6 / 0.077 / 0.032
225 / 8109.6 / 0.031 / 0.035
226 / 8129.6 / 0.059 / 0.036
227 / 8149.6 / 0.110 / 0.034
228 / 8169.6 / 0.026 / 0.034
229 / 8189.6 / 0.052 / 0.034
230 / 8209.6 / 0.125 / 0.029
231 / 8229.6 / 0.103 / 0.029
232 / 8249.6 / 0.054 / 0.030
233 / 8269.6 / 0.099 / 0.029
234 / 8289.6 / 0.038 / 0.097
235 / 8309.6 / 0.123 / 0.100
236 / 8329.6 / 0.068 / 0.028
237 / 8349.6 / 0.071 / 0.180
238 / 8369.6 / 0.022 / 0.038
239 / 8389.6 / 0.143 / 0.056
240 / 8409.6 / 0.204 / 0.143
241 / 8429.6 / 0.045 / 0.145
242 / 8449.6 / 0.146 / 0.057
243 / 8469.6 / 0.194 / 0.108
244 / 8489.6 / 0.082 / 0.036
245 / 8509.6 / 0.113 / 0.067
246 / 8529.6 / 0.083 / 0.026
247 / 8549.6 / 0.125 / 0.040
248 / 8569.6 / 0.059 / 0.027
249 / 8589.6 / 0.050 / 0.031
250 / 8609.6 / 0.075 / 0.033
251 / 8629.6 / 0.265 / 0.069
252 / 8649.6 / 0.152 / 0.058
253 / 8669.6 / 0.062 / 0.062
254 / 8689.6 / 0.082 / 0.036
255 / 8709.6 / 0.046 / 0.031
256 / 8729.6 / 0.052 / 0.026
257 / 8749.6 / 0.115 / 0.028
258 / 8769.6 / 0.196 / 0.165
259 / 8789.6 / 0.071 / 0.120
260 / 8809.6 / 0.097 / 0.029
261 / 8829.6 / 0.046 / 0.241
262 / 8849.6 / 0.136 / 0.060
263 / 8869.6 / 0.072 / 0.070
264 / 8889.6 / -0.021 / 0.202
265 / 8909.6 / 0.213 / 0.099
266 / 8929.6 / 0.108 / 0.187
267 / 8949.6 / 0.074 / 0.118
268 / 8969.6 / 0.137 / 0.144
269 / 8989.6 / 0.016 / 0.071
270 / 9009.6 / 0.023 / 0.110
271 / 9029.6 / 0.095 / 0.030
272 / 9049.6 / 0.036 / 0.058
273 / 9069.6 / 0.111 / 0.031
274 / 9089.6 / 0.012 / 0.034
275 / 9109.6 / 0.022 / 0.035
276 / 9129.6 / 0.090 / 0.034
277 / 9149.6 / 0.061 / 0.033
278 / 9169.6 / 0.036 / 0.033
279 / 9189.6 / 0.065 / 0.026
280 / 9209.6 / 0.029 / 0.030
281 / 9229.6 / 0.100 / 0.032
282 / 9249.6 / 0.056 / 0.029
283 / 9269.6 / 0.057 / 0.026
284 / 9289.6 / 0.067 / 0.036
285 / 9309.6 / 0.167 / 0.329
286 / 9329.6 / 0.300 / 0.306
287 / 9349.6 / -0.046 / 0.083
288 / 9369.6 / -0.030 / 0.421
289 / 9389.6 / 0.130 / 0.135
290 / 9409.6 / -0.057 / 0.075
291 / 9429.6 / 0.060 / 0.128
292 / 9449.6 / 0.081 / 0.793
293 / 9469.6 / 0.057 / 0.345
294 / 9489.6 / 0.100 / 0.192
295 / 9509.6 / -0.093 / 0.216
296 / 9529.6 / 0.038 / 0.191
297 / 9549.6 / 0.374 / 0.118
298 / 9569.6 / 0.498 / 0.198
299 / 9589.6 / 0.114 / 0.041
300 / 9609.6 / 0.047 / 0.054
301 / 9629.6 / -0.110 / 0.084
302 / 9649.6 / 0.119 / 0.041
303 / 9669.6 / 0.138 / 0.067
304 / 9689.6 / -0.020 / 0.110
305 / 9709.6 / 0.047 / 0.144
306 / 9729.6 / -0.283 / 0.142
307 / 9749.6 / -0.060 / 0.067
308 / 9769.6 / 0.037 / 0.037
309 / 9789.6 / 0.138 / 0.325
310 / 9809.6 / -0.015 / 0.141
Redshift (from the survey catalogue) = 1.564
